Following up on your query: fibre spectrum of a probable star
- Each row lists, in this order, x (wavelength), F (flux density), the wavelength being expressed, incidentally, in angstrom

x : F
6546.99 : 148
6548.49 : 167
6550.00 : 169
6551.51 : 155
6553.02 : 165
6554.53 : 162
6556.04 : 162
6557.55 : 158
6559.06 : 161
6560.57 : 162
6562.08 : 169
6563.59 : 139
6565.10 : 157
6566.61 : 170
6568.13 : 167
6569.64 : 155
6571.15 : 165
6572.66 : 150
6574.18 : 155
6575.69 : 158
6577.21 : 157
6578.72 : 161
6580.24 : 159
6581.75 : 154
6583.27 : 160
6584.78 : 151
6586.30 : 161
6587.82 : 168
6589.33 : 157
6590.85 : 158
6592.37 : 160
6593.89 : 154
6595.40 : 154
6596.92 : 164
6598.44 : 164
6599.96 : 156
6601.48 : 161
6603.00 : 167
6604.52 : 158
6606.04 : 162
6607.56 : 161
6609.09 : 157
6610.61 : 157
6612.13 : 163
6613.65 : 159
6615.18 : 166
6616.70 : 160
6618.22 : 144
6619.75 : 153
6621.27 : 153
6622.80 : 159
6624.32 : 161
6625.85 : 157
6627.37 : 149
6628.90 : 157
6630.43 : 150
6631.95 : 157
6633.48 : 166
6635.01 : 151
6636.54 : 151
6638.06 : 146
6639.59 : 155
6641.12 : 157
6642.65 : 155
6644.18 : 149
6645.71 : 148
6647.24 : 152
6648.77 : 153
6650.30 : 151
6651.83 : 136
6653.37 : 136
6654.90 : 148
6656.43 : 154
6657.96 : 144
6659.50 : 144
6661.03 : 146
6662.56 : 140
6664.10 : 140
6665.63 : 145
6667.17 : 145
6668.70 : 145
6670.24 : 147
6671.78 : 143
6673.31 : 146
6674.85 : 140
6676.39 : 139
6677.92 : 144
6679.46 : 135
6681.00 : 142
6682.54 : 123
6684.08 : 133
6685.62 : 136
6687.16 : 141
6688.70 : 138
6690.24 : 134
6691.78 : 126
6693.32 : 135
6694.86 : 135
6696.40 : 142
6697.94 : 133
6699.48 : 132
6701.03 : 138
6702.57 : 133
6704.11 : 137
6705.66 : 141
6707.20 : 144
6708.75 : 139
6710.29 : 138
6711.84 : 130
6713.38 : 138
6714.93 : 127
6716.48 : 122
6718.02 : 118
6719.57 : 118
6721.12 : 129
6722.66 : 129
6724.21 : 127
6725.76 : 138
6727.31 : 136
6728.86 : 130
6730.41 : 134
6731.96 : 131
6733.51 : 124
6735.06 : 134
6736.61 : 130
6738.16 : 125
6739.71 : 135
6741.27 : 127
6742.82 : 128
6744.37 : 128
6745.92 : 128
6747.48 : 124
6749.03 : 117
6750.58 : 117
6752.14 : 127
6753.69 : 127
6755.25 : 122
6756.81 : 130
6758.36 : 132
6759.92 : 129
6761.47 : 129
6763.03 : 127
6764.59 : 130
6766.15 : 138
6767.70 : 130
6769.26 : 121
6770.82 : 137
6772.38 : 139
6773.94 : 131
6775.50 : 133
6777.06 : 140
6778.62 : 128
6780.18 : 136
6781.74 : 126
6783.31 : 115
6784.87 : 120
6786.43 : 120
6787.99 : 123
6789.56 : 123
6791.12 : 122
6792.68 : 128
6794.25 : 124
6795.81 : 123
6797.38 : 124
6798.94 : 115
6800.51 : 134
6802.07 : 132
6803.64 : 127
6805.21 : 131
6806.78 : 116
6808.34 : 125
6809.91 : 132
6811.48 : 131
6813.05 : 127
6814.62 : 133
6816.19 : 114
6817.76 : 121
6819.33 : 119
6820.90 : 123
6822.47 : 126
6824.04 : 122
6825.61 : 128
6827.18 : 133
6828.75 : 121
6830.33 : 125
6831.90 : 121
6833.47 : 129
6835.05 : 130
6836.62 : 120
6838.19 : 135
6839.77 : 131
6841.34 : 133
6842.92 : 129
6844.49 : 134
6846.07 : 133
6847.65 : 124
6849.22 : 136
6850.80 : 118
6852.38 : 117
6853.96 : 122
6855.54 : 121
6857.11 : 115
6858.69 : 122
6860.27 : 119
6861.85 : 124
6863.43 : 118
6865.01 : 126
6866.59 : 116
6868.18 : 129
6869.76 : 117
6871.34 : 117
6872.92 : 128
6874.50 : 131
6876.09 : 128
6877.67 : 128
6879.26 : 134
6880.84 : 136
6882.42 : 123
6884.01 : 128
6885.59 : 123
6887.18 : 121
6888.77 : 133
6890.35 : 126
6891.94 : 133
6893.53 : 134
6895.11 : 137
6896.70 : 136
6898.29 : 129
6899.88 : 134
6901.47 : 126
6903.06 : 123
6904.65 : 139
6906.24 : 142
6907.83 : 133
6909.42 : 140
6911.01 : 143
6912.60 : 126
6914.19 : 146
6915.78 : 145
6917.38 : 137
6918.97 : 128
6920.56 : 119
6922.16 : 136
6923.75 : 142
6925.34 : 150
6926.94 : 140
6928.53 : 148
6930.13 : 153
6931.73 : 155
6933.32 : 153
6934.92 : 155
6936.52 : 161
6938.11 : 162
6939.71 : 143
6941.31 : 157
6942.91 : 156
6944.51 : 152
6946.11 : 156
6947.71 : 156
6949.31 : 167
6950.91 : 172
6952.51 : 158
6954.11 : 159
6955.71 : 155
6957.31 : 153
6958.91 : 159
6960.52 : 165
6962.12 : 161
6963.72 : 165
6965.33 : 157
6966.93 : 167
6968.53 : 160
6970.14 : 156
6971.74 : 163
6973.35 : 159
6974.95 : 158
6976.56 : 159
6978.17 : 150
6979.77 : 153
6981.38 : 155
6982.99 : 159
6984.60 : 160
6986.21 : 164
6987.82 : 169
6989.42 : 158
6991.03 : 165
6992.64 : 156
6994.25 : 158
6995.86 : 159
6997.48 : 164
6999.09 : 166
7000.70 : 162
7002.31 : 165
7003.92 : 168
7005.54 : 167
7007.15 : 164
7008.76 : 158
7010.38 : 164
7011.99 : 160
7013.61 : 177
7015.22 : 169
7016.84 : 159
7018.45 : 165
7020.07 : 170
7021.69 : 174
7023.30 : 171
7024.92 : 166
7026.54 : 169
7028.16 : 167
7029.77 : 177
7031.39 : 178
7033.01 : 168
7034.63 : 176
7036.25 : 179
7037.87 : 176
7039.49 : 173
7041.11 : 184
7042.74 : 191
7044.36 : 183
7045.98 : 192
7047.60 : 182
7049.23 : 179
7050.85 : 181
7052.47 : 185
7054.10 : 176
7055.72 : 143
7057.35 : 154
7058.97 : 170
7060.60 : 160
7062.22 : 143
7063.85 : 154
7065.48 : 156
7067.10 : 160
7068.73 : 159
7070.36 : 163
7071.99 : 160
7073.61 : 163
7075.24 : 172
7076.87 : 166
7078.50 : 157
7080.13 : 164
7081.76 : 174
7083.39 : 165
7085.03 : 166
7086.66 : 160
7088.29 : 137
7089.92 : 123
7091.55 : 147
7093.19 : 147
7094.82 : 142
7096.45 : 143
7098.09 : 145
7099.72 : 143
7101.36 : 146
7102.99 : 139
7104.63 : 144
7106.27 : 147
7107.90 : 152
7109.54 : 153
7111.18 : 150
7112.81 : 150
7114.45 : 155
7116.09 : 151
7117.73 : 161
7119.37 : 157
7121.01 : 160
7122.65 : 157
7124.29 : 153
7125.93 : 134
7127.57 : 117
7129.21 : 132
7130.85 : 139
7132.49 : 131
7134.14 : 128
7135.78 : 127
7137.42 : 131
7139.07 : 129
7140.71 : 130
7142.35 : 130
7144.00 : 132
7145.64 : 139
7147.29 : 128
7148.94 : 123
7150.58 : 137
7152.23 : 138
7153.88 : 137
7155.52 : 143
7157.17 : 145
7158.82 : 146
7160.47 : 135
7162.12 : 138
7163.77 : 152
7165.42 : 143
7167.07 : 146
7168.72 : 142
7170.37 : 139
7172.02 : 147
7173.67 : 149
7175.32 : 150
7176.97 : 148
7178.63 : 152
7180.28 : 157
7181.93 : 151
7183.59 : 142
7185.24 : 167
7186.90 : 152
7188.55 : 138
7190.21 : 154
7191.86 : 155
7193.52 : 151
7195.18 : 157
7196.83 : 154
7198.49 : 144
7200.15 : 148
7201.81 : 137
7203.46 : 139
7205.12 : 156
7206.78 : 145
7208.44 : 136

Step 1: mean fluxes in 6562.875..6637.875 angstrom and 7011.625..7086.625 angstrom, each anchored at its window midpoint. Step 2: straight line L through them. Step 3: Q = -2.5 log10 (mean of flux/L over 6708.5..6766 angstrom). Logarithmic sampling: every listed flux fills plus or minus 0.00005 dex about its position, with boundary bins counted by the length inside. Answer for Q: 0.25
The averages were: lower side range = 158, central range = 128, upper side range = 169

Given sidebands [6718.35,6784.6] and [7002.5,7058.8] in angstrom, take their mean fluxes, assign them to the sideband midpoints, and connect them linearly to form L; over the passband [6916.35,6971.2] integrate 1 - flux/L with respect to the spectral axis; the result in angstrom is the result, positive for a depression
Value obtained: 1.8 angstrom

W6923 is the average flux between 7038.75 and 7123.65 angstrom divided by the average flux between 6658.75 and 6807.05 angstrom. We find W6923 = 1.21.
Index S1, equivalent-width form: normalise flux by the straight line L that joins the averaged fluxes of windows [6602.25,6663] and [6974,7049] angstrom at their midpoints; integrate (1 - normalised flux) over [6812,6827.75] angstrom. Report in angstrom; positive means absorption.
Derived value 3.5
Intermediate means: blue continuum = 153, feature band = 125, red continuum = 168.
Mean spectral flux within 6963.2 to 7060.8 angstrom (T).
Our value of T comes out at 167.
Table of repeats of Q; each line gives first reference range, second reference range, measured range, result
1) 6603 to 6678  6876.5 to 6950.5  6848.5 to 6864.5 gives 0.18 mag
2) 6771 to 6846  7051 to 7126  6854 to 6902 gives 0.06 mag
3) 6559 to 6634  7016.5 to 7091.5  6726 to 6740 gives 0.22 mag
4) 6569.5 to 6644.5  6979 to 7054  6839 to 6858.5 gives 0.29 mag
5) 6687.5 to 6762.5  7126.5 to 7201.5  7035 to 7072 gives -0.22 mag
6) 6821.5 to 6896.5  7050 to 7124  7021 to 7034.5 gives -0.16 mag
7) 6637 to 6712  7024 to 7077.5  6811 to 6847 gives 0.21 mag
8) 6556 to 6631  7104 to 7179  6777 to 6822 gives 0.21 mag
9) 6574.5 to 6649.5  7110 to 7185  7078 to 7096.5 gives -0.06 mag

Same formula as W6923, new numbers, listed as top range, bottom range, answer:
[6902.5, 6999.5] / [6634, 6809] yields 1.14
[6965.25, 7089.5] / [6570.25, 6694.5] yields 1.10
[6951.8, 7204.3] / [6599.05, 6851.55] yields 1.14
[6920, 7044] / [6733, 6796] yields 1.27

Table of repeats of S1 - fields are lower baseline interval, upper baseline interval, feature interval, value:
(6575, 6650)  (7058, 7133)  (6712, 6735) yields 4.0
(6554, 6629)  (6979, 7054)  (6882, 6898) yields 3.5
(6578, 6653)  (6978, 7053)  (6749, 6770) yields 4.4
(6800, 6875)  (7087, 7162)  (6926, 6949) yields -4.0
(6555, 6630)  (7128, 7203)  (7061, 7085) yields -2.8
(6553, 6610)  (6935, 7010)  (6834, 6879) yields 9.7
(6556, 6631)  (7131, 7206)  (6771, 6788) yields 2.7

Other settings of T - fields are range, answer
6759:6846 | 127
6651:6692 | 141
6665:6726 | 136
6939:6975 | 159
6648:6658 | 146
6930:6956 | 157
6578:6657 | 156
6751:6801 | 127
